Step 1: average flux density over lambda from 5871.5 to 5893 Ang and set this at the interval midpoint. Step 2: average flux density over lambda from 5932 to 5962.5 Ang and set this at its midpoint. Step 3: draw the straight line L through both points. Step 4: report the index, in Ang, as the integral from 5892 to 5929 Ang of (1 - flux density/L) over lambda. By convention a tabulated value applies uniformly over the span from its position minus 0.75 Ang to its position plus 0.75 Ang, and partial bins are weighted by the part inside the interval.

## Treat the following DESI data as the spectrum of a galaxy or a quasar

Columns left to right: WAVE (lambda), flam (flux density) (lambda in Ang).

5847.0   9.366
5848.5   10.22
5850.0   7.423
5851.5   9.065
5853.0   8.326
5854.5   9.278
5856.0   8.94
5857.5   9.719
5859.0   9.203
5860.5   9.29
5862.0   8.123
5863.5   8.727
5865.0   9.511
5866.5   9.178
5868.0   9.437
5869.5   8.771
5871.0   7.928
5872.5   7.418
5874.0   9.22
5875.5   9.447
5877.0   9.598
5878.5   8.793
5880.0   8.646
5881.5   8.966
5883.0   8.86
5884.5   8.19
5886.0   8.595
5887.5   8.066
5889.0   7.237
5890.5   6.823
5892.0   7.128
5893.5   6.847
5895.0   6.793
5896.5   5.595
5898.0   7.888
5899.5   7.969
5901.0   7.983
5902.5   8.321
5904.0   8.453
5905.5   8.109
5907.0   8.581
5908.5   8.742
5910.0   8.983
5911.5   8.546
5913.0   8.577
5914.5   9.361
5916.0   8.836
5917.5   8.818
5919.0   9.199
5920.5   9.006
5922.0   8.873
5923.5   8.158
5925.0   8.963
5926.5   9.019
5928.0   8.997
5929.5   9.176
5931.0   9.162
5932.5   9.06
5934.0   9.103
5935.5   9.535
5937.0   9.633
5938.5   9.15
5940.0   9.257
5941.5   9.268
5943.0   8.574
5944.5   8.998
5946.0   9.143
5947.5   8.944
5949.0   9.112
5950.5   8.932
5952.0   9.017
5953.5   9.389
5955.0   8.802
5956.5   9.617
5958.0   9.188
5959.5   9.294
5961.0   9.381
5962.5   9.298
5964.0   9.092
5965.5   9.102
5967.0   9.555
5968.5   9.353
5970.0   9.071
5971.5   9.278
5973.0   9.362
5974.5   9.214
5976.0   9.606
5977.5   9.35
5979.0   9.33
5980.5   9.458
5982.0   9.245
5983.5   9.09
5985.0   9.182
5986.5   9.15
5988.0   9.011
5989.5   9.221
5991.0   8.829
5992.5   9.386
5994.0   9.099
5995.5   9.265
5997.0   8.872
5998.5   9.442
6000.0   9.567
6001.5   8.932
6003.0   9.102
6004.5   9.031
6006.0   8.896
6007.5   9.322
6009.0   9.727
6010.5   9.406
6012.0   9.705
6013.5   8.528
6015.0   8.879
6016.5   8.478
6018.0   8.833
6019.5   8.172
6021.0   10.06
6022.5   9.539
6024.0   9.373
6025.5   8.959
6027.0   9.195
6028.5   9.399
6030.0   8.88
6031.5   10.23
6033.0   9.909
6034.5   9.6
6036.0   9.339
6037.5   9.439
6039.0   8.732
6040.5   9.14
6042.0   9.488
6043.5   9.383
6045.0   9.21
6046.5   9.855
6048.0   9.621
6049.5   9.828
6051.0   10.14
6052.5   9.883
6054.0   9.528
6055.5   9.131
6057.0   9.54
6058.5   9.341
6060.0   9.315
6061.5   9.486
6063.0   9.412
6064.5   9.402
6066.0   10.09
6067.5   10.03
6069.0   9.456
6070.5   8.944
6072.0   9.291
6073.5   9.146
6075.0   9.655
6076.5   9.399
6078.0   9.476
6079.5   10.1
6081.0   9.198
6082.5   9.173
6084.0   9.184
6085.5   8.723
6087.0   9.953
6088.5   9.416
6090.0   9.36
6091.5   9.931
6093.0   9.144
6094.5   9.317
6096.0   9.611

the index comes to 1.6 Ang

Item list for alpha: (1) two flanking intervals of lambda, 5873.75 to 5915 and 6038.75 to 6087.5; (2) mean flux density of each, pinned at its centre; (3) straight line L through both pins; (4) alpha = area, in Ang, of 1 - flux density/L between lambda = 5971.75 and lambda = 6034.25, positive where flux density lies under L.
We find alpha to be -1.5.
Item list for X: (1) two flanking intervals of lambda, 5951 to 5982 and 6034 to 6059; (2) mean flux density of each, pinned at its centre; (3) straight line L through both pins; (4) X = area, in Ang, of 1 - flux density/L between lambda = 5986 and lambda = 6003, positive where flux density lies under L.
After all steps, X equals 0.35 Ang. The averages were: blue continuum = 9.28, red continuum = 9.48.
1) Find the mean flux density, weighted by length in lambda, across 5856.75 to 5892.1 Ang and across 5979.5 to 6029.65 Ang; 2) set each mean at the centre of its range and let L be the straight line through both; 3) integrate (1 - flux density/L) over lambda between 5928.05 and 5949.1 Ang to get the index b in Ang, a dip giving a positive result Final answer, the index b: -0.6 Ang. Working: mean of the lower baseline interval 8.65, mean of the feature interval 9.15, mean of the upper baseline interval 9.16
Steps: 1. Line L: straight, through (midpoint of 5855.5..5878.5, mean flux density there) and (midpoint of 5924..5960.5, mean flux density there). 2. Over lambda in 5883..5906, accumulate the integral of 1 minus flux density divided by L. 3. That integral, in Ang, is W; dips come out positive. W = 3.5 Ang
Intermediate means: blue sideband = 8.96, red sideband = 9.13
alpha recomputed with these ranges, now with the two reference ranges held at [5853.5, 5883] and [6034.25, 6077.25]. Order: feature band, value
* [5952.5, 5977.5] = -0.2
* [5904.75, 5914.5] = 0.4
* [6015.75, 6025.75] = 0.3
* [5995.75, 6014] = 0.2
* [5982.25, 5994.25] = 0.2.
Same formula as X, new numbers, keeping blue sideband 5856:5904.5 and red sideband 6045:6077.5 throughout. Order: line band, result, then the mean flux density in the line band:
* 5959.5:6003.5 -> -1.1 Ang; 9.24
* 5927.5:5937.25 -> -0.6 Ang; 9.22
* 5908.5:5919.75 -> -0.4 Ang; 8.89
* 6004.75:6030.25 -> 0.3 Ang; 9.14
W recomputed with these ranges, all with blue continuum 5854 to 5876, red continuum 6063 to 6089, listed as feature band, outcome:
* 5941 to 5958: 0.1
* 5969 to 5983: -0.2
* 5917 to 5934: 0.2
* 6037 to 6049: 0.0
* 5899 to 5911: 0.8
